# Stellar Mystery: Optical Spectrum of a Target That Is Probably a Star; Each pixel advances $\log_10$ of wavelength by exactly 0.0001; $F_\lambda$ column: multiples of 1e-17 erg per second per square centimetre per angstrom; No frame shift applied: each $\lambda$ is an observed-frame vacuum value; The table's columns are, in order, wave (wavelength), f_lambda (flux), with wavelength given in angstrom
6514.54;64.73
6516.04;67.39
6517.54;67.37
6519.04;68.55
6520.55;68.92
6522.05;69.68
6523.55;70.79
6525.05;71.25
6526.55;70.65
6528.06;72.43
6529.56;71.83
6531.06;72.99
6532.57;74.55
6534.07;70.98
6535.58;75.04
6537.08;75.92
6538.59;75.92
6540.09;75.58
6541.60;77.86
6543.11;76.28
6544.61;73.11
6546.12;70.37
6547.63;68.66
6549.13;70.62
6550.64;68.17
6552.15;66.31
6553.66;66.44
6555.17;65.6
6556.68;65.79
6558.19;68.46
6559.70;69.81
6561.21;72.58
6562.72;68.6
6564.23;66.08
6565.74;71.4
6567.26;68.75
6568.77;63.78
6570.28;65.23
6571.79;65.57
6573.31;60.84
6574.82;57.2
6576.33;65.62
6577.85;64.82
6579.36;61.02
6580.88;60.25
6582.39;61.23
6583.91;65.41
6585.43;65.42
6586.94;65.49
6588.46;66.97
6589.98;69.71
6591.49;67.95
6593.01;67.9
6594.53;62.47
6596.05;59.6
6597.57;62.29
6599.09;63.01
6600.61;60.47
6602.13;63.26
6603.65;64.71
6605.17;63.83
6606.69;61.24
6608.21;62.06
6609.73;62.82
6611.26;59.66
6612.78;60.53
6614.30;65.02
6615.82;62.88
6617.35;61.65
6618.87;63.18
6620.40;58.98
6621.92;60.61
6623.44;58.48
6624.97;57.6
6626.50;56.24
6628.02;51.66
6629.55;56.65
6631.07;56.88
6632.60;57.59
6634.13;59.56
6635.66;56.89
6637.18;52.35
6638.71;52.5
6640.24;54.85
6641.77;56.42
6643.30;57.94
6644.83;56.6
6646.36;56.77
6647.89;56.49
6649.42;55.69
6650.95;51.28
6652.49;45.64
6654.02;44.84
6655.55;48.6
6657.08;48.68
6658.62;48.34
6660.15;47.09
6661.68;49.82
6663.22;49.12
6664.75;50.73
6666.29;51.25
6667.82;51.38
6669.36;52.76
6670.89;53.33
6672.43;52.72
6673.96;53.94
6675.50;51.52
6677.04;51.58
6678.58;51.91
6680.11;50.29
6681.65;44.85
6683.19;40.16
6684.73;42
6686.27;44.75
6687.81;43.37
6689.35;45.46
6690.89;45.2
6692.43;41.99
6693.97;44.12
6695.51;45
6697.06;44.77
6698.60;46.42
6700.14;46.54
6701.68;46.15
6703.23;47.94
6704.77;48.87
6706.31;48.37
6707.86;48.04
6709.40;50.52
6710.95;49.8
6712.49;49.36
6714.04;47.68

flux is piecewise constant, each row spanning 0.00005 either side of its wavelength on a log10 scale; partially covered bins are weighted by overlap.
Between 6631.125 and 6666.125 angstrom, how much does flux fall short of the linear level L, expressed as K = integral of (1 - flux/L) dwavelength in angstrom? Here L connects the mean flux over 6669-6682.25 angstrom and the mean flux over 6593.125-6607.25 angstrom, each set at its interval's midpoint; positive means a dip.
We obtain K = 1.8 angstrom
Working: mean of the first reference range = 62.6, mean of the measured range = 52.7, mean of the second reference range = 51.5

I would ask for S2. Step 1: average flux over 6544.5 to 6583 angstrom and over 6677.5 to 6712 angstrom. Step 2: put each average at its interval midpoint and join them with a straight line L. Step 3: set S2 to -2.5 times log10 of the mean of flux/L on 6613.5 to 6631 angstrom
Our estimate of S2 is -0.04 mag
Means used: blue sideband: 66.3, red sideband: 46.3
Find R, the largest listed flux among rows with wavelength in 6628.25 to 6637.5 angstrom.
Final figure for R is 59.56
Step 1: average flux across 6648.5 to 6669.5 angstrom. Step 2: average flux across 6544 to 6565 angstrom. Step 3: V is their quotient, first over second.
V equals 0.7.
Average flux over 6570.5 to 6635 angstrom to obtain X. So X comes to 61.9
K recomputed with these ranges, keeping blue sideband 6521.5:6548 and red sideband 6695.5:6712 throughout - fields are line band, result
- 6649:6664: 1.6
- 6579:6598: 0.2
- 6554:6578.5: 0.7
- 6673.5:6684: 0.5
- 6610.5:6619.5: -0.2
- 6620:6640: 0.8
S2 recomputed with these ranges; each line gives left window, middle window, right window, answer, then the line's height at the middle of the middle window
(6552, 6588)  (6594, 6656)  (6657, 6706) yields -0.023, 56.8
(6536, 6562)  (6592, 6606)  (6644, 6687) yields -0.018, 62.1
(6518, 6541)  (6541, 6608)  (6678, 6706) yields -0.020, 64.9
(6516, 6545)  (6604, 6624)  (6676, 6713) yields -0.044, 59.3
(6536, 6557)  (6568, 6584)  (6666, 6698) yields 0.058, 66.2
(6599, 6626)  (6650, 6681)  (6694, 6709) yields 0.052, 52.8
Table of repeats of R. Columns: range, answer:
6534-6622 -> 77.86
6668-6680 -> 53.94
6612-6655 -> 65.02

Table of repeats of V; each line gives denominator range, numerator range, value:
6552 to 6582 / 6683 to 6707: 0.69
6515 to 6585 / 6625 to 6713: 0.73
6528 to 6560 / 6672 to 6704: 0.65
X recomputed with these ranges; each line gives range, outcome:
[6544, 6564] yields 68.7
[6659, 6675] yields 51.2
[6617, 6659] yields 55.1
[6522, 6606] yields 67.8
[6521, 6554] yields 72.1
